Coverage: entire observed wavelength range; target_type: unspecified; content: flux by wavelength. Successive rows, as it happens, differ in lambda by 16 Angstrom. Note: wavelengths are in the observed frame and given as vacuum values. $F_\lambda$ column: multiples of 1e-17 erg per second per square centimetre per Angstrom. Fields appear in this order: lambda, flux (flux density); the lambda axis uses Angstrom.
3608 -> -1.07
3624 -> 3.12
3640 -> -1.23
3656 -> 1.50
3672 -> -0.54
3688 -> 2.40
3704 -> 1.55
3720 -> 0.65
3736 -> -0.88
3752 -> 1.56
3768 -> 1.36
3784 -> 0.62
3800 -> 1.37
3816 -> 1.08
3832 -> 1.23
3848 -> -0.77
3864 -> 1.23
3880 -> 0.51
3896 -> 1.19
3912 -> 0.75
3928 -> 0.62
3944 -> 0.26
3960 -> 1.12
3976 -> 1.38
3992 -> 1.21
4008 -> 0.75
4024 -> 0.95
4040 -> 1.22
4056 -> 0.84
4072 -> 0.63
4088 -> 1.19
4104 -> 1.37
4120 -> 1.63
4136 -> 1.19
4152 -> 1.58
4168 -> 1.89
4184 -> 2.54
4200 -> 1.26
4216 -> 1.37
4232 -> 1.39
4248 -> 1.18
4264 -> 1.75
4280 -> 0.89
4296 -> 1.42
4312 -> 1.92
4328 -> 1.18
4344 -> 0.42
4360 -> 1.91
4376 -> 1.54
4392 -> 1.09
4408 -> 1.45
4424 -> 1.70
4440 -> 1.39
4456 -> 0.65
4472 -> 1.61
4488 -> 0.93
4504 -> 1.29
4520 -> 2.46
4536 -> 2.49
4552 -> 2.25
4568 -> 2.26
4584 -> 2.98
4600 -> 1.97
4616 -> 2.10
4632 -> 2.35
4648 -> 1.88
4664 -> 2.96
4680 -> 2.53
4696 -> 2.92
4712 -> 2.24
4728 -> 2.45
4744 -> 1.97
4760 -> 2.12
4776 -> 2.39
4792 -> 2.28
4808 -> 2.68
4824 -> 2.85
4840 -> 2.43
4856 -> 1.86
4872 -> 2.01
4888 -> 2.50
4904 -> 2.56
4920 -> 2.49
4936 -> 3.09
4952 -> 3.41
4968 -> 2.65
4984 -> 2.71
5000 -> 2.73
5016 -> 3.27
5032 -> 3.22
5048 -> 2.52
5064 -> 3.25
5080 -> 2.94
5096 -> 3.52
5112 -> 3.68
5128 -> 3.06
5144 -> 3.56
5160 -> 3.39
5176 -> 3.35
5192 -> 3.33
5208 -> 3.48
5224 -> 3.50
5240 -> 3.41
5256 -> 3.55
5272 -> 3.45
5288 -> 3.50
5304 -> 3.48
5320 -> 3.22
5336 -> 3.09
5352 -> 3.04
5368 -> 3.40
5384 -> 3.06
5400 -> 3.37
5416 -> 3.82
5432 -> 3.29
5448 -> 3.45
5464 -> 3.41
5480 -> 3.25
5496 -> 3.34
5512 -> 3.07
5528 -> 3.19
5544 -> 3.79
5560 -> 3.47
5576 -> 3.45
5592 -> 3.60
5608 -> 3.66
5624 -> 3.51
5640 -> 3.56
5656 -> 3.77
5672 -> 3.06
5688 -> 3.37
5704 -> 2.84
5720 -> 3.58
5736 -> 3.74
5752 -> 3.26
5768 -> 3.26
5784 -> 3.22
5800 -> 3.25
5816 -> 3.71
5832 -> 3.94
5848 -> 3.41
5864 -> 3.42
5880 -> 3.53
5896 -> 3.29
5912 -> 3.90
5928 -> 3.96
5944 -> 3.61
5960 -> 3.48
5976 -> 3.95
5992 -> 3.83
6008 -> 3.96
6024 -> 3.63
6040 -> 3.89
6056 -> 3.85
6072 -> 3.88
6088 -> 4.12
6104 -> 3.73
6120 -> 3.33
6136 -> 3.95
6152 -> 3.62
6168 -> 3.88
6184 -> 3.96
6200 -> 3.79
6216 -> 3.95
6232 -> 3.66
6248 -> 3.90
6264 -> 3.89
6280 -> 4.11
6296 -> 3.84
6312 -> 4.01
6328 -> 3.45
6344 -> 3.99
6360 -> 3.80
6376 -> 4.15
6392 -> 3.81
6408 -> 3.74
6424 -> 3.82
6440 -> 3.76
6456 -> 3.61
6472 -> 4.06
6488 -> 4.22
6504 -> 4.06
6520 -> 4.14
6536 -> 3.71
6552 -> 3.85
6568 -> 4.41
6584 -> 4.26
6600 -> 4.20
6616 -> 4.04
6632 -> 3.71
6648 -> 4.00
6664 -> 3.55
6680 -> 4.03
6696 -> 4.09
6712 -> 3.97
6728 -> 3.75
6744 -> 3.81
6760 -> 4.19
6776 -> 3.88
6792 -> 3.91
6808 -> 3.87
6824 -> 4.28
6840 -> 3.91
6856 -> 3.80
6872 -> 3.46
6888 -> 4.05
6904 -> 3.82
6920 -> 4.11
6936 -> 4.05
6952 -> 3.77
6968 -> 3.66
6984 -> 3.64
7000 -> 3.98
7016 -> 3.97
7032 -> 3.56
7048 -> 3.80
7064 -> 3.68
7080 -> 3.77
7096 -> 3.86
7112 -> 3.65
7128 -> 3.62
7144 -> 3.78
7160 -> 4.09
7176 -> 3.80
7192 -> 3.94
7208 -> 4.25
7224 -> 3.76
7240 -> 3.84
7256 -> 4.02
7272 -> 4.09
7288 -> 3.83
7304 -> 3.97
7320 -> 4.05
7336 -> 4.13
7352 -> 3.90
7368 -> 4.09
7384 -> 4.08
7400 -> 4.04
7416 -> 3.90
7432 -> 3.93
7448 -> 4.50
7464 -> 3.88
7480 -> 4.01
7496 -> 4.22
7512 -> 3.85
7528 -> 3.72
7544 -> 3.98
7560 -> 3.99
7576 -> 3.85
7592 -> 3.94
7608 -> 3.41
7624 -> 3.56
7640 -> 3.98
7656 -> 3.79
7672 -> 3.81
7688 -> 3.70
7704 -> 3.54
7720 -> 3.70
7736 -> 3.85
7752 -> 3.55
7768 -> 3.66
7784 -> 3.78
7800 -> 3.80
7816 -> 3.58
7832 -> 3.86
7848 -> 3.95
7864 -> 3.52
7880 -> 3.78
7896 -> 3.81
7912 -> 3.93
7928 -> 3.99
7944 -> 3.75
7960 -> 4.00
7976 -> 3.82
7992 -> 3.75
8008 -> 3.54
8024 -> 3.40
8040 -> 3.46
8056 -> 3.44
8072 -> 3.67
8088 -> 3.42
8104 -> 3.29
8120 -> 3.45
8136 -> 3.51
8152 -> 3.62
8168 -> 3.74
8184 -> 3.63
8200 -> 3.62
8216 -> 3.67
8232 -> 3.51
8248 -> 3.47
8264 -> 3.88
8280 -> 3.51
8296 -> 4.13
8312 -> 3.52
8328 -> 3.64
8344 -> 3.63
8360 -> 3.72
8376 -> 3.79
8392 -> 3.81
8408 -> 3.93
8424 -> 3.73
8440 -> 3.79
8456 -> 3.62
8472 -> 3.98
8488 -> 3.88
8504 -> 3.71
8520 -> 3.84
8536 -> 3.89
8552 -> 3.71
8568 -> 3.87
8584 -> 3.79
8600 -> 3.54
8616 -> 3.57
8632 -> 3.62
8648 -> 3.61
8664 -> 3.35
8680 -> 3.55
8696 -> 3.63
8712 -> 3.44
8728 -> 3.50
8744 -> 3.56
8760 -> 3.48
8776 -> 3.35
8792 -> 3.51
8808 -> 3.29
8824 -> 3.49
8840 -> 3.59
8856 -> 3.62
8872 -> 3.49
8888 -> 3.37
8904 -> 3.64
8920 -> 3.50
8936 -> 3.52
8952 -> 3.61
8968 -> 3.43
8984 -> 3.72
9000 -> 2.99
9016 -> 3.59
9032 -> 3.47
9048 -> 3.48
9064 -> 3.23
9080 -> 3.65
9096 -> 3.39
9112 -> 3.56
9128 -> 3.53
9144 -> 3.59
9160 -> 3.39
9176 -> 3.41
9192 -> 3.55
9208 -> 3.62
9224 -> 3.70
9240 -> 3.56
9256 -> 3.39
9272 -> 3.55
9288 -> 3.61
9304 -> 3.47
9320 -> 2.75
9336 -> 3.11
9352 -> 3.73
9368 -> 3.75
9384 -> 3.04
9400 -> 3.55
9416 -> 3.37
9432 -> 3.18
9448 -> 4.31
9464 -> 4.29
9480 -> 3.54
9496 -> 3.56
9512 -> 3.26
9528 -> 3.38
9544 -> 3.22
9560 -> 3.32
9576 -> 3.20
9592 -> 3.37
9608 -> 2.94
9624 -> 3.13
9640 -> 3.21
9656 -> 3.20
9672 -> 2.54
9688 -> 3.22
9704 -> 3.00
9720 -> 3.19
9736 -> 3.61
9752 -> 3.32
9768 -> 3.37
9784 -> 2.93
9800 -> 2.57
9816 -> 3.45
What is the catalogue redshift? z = 0.13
